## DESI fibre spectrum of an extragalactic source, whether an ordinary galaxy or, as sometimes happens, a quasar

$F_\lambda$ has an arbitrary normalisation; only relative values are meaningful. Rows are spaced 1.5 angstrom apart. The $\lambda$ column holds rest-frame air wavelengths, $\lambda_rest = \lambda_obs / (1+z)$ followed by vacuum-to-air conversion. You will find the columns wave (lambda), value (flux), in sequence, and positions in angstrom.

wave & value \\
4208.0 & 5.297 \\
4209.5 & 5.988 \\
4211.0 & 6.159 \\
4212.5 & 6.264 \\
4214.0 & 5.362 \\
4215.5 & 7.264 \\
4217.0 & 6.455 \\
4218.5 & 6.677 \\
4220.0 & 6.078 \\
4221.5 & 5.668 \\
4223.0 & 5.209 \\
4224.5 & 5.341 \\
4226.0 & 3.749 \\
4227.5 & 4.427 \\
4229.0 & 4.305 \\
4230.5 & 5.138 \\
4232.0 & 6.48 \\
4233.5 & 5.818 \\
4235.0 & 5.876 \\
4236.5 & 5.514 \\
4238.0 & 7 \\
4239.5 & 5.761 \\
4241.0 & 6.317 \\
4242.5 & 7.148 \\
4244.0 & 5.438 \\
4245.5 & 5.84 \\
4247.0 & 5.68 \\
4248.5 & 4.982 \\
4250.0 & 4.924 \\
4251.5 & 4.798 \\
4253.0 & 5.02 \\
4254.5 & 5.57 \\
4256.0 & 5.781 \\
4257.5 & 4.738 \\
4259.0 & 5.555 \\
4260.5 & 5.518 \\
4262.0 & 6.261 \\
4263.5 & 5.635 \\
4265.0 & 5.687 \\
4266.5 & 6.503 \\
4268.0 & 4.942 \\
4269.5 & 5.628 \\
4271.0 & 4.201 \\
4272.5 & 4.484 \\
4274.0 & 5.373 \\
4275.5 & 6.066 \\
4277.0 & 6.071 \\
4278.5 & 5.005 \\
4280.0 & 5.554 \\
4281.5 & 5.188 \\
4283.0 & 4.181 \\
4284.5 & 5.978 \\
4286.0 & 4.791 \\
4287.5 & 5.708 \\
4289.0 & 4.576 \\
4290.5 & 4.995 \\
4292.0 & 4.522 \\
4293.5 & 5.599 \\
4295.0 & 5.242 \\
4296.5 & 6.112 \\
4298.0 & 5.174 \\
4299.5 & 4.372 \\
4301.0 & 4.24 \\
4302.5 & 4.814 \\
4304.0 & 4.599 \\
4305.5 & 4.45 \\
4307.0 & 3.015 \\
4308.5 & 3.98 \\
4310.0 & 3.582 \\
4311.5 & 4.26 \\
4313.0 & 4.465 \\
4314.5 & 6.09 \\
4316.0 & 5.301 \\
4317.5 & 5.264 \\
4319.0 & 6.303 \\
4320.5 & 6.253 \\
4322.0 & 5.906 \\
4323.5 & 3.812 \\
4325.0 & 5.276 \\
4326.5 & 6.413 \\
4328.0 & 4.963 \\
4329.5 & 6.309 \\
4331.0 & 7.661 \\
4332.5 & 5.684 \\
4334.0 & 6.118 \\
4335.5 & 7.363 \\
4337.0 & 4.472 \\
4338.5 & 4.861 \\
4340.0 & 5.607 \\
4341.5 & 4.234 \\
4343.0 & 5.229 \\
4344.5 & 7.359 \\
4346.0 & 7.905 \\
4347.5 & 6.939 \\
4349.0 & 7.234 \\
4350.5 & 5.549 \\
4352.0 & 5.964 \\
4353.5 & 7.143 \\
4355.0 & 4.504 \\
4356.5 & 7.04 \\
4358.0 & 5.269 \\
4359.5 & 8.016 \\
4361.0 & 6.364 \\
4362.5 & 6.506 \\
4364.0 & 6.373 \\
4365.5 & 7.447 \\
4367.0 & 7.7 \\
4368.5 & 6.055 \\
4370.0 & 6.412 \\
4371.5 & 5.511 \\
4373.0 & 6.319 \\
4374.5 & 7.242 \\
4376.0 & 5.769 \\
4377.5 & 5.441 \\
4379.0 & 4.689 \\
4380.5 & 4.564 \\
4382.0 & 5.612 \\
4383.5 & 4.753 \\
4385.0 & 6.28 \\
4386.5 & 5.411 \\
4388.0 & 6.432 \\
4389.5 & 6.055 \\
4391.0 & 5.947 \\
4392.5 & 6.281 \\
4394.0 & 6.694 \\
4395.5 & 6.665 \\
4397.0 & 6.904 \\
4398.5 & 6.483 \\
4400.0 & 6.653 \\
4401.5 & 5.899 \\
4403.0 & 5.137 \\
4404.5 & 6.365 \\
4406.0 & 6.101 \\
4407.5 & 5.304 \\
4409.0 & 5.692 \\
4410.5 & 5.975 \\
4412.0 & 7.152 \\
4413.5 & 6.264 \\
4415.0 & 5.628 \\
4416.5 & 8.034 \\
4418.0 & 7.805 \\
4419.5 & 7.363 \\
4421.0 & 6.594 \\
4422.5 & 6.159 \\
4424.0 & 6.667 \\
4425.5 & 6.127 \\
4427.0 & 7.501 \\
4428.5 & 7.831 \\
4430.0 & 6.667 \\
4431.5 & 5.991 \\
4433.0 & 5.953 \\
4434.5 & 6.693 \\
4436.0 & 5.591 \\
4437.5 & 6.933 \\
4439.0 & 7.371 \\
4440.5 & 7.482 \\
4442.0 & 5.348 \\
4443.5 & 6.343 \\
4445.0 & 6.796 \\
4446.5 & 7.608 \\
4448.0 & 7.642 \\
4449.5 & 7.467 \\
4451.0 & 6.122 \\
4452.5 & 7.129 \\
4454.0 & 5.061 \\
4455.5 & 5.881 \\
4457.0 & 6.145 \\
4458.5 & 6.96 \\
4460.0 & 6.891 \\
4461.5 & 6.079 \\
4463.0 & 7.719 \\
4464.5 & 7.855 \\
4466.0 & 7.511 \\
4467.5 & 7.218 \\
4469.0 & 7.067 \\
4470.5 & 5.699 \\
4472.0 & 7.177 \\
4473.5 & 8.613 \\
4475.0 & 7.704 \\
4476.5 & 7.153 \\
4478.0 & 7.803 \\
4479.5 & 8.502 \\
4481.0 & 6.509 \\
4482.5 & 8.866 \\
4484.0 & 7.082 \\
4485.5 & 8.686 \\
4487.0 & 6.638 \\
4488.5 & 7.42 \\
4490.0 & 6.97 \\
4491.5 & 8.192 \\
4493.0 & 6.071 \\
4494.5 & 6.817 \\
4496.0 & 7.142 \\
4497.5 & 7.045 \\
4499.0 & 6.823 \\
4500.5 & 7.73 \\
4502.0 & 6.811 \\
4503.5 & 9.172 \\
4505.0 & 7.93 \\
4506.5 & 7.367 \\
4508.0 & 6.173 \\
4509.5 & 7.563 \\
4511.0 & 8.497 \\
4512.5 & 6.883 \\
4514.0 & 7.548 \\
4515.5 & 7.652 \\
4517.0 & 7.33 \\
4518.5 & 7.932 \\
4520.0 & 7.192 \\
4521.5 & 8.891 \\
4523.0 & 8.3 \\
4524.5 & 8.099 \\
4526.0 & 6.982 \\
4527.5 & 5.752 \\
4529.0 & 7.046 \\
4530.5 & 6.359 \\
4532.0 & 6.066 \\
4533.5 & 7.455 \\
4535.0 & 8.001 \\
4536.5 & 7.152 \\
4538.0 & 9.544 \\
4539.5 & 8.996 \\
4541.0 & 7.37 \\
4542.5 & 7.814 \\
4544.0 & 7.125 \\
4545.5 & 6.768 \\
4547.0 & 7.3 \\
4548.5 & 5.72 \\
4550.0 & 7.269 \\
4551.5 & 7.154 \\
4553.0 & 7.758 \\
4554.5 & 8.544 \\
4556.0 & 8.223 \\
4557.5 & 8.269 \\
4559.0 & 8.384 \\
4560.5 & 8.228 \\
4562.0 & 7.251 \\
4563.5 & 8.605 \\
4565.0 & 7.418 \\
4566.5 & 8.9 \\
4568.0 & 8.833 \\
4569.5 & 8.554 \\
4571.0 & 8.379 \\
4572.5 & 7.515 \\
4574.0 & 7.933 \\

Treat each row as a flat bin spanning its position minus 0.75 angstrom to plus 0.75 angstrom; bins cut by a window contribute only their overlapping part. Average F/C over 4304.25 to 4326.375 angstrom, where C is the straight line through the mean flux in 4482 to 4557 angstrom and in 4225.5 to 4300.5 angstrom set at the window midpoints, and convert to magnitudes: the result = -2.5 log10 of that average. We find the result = 0.19 mag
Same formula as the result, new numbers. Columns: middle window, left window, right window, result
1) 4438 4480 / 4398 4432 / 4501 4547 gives -0.01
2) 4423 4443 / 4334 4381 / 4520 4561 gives 0.02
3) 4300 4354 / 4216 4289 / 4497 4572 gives 0.11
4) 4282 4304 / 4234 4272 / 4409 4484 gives 0.17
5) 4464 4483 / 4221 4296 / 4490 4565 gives -0.06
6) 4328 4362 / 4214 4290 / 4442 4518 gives 0.00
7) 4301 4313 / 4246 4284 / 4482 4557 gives 0.35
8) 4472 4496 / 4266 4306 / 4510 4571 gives -0.06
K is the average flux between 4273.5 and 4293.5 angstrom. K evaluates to 5.24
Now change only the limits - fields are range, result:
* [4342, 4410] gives 6.2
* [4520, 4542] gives 7.56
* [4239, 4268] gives 5.62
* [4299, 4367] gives 5.68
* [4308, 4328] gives 5.15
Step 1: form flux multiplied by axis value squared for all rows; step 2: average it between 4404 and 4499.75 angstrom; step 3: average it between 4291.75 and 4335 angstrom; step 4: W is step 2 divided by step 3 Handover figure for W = 1.42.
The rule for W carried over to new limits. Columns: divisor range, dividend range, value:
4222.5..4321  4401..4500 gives 1.42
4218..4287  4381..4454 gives 1.27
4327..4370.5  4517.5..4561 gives 1.31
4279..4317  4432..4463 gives 1.46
